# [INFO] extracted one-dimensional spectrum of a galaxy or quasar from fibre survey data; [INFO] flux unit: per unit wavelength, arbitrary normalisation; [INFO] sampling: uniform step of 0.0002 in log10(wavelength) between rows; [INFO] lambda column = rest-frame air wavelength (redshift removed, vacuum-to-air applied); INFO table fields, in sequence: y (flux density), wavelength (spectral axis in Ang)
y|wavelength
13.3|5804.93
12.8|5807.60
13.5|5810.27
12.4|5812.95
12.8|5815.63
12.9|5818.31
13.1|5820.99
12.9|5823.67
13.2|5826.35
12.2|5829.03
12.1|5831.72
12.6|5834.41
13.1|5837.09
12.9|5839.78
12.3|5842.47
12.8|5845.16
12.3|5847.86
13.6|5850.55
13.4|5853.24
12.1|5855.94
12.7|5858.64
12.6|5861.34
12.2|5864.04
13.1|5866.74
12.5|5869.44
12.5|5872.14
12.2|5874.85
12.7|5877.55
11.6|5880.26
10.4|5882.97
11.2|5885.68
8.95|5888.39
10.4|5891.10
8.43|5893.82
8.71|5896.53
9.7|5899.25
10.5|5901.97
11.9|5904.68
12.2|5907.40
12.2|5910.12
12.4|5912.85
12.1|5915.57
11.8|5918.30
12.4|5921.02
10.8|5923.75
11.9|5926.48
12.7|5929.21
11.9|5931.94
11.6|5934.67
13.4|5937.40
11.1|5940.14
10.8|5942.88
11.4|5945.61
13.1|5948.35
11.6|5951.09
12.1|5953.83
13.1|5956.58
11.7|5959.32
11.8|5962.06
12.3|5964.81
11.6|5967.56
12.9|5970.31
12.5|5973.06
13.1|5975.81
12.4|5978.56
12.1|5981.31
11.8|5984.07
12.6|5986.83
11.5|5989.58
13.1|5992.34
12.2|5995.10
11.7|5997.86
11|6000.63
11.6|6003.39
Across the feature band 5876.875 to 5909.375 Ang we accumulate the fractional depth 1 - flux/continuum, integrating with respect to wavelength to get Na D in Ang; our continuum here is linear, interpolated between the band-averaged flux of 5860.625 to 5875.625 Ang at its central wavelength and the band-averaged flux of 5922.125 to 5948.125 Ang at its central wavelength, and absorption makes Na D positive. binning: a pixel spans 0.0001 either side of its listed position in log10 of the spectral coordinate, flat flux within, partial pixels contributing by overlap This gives 4.5 Ang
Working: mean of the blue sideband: 12.5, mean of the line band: 10.5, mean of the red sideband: 11.8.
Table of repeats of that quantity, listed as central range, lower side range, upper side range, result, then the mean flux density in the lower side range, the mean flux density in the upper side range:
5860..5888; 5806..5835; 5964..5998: 1.4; 12.8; 12.3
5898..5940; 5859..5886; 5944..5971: 1.1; 12.2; 12.1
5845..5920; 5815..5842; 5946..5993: 5.5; 12.8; 12.3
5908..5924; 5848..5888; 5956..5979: 0.3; 12.3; 12.4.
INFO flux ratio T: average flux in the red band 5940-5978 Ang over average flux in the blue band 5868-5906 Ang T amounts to 1.12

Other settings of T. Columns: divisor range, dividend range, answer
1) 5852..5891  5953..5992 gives 1.03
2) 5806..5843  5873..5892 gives 0.87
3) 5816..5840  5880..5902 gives 0.77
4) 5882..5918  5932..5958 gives 1.12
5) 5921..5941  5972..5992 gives 1.03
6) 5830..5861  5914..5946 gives 0.93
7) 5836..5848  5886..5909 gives 0.80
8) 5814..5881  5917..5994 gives 0.96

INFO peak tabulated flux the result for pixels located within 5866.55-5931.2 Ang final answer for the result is 13.1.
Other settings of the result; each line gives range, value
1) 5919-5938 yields 13.4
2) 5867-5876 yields 12.5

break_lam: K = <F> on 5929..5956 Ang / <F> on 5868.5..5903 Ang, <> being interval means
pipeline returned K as 1.12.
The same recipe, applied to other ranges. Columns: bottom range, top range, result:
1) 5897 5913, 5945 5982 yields 1.09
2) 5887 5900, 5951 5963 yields 1.31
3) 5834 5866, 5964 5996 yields 0.97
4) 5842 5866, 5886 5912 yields 0.82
